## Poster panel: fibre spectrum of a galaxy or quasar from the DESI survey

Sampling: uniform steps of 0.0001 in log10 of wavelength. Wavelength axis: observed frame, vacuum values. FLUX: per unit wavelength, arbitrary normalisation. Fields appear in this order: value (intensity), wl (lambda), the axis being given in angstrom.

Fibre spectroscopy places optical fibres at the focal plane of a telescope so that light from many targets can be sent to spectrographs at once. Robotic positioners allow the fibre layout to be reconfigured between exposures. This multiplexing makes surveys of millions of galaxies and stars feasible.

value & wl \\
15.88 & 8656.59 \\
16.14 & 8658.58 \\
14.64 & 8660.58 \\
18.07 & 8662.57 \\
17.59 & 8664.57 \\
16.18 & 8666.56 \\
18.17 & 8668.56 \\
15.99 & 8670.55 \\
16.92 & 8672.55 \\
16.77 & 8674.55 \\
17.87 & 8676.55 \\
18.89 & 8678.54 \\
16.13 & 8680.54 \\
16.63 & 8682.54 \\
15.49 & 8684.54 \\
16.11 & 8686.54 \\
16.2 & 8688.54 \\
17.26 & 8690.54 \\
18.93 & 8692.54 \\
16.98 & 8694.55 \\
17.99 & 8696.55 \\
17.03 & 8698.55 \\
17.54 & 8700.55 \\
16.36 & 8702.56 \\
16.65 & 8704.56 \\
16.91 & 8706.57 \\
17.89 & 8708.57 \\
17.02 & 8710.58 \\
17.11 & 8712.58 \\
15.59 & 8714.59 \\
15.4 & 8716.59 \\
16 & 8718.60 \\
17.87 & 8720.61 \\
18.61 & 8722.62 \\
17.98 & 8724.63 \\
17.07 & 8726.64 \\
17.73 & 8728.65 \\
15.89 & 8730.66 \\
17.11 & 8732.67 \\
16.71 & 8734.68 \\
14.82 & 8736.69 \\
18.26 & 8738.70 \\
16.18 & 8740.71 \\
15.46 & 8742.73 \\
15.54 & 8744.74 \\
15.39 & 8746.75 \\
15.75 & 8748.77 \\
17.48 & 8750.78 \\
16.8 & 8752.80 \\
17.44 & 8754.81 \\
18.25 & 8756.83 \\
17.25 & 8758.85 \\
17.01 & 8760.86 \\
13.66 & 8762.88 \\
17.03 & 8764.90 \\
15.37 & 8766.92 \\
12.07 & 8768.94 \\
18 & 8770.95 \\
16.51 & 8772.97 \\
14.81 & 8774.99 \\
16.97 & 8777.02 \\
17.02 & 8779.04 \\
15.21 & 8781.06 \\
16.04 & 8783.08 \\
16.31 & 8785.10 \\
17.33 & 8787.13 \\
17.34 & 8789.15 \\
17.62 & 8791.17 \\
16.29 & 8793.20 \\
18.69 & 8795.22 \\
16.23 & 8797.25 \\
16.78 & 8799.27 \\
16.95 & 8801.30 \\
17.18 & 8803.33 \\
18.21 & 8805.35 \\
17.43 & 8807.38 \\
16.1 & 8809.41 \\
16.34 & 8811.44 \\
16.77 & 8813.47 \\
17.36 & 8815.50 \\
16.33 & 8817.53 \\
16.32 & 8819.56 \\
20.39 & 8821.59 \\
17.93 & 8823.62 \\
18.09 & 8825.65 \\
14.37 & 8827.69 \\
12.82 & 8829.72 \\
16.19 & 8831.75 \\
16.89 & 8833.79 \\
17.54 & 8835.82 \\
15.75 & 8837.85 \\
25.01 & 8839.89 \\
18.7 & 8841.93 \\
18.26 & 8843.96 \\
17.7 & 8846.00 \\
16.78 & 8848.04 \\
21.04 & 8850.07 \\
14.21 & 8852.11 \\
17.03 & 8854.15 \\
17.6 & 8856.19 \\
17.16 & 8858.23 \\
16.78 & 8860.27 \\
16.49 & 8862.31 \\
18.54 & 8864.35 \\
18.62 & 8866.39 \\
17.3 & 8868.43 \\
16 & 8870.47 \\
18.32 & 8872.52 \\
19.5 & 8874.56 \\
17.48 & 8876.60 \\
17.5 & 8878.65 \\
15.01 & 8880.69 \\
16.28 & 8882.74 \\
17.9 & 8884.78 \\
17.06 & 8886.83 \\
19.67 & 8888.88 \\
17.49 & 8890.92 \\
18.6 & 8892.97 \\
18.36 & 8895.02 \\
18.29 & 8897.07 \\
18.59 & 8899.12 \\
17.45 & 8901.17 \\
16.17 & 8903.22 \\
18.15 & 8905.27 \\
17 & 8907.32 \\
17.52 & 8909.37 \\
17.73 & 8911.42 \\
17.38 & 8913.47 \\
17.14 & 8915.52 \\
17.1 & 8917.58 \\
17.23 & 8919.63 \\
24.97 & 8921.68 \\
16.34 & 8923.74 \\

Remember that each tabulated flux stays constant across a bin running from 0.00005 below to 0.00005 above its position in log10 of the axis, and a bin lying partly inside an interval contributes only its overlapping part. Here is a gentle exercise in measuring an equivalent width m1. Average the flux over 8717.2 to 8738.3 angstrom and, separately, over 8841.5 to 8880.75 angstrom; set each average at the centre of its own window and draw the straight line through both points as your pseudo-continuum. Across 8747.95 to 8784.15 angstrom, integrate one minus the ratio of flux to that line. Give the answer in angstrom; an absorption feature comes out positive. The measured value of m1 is 1.9 angstrom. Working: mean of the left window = 17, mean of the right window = 17.5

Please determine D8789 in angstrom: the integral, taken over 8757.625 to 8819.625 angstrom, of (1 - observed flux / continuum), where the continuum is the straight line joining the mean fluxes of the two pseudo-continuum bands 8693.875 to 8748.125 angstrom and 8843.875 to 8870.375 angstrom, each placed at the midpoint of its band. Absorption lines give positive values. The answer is 2.0 angstrom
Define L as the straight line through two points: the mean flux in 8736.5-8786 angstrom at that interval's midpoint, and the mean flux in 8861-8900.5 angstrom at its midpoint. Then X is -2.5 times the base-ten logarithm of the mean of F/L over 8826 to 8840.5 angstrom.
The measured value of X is 0.02 mag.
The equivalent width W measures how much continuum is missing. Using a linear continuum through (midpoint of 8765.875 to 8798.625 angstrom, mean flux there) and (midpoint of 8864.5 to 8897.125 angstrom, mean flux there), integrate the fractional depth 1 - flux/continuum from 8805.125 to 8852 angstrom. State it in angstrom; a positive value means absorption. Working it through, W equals -1.13 angstrom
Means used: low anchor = 16.4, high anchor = 17.7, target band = 17.4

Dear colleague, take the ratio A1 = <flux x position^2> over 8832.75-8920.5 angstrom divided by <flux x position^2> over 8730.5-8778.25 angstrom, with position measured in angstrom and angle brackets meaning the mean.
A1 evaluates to 1.1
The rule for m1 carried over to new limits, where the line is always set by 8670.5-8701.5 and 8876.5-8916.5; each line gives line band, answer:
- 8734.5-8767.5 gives 1.6 angstrom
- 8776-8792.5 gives 0.5 angstrom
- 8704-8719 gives 0.5 angstrom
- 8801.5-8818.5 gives 0.4 angstrom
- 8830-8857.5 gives -0.5 angstrom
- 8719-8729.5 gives -0.4 angstrom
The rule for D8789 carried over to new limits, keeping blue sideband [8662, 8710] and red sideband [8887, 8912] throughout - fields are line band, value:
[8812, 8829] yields 0.5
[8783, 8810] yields 0.7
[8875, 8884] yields 0.5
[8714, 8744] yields 0.9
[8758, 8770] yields 1.4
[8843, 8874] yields 0.4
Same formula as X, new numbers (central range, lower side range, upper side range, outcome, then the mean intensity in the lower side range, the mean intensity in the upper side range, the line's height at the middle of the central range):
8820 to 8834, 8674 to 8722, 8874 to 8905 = 0.051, 17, 17.7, 17.4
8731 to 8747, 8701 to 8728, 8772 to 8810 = 0.046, 17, 16.8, 16.9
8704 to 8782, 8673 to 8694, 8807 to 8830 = 0.027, 17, 16.8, 16.9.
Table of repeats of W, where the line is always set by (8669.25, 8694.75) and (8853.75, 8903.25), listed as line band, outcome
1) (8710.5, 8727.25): 0.11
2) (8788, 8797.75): 0.02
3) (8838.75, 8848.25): -1.07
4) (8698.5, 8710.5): -0.03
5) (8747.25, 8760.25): 0.07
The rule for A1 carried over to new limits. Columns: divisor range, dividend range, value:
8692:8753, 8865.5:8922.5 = 1.10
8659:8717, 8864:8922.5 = 1.11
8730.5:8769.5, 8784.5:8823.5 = 1.07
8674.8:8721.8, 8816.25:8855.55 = 1.06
